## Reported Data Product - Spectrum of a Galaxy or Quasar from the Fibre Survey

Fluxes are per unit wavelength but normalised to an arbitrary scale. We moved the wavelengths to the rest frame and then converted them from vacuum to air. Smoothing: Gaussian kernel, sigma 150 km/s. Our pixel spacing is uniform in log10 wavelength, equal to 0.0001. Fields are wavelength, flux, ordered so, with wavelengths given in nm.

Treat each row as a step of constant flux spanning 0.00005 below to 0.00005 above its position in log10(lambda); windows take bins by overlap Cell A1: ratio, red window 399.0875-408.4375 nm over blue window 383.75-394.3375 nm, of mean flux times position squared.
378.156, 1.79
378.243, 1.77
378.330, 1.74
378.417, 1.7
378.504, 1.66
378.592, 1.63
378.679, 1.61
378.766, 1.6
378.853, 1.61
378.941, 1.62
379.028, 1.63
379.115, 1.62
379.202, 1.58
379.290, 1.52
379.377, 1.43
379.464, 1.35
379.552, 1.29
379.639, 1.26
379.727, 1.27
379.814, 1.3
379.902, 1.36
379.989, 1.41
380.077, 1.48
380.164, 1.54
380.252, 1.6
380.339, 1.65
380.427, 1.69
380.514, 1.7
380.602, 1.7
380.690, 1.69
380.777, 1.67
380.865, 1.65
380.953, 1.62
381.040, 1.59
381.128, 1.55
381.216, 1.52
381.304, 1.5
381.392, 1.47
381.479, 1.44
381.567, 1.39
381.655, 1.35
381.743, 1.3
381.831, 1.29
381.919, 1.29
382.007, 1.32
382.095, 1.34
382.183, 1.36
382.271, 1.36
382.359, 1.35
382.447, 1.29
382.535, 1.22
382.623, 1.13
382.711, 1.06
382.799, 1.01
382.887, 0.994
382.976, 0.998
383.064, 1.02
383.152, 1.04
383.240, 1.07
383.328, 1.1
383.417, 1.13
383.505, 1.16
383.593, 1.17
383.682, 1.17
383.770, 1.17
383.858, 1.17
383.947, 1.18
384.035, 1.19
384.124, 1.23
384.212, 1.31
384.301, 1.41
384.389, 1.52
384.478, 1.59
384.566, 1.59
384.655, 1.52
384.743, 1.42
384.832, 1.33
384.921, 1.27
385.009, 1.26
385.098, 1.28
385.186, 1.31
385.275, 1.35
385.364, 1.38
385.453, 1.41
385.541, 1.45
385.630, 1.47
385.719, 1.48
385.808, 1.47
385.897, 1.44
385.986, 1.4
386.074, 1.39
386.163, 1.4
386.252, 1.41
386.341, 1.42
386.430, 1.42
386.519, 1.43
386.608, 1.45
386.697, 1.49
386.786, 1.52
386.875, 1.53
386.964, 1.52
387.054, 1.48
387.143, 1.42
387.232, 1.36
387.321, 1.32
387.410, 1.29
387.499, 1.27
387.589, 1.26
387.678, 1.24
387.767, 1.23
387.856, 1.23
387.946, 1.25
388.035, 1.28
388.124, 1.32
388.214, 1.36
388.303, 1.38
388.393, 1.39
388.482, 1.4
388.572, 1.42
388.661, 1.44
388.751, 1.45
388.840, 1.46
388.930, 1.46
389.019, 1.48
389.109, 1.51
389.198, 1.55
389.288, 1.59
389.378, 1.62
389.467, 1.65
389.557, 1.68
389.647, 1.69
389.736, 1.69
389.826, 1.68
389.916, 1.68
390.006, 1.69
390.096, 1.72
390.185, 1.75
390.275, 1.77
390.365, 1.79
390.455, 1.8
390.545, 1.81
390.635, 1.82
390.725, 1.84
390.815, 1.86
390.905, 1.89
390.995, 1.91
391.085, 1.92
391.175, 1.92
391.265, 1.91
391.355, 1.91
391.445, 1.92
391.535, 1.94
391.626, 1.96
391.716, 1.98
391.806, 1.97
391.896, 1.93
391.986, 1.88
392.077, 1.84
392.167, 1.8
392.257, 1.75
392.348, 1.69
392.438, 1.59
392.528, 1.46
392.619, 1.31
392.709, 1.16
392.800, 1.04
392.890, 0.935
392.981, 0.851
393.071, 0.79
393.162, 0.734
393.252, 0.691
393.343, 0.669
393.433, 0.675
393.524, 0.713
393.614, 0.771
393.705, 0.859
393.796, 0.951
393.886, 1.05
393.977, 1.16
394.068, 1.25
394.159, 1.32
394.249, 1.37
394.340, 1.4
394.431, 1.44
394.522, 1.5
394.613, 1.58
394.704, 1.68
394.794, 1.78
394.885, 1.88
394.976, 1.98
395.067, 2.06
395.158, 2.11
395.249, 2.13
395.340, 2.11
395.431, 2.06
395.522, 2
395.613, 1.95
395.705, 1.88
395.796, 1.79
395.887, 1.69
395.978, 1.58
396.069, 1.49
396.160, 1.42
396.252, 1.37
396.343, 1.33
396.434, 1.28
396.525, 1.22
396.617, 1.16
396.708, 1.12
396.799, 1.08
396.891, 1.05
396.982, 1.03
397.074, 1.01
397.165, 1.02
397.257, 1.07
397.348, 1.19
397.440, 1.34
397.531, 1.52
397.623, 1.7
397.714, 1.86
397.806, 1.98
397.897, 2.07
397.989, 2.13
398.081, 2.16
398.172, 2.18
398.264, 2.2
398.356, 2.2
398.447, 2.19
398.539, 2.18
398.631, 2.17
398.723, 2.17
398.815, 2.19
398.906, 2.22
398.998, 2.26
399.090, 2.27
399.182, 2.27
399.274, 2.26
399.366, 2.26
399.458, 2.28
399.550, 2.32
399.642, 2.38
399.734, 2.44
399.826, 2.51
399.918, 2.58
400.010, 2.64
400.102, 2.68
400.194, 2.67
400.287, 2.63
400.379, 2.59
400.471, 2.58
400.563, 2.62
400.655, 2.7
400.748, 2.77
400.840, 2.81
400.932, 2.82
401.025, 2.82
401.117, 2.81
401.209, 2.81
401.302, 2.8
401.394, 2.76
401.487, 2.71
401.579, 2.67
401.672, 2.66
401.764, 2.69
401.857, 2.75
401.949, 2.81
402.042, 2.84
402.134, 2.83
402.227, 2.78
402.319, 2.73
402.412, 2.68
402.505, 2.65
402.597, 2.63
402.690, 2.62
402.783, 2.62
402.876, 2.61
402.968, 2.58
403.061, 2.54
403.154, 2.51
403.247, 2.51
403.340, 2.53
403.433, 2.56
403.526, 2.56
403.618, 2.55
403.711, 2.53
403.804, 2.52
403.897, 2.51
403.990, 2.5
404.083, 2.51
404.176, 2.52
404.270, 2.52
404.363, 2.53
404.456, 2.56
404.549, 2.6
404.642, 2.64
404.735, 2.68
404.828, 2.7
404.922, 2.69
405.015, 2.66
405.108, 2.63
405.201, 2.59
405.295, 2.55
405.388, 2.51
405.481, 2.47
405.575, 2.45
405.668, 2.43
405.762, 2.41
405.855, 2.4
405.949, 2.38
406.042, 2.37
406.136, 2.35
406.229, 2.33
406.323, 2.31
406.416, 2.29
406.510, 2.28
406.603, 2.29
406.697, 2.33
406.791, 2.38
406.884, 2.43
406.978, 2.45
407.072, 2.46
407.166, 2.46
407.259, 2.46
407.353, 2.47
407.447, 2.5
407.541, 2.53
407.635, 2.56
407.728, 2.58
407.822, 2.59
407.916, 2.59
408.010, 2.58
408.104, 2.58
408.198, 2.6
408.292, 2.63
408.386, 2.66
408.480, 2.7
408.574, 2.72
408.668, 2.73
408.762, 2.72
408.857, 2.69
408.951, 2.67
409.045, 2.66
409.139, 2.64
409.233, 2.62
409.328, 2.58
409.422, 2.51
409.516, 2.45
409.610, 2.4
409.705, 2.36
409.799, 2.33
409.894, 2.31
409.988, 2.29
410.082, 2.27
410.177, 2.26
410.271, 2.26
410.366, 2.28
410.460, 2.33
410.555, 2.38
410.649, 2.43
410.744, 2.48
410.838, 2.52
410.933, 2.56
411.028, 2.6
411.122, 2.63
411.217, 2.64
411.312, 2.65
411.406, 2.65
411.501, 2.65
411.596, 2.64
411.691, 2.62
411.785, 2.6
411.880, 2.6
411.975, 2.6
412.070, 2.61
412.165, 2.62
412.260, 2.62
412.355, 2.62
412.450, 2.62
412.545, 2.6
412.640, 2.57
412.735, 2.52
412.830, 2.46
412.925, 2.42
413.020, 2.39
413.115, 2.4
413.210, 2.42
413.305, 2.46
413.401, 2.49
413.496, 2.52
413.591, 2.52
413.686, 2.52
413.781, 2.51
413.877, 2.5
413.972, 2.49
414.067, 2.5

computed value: 1.9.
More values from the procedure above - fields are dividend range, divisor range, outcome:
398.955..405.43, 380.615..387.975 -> 2.12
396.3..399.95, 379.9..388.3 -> 1.46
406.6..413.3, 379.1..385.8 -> 2.13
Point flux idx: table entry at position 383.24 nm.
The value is 1.07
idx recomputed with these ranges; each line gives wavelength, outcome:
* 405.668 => 2.43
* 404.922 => 2.69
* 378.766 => 1.6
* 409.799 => 2.33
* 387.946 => 1.25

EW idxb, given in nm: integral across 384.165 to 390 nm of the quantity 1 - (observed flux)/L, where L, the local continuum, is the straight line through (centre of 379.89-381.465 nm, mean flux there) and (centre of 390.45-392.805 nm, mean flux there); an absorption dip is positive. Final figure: 0.90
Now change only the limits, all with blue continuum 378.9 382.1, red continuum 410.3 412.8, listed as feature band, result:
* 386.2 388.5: 0.469 nm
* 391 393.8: 0.700 nm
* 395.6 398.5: 0.695 nm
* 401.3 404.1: -0.476 nm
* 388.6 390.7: 0.189 nm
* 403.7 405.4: -0.191 nm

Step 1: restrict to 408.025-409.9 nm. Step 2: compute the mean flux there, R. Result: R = 2.58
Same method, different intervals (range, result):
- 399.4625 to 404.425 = 2.63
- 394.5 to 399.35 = 1.76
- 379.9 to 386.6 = 1.37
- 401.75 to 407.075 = 2.54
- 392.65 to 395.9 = 1.39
